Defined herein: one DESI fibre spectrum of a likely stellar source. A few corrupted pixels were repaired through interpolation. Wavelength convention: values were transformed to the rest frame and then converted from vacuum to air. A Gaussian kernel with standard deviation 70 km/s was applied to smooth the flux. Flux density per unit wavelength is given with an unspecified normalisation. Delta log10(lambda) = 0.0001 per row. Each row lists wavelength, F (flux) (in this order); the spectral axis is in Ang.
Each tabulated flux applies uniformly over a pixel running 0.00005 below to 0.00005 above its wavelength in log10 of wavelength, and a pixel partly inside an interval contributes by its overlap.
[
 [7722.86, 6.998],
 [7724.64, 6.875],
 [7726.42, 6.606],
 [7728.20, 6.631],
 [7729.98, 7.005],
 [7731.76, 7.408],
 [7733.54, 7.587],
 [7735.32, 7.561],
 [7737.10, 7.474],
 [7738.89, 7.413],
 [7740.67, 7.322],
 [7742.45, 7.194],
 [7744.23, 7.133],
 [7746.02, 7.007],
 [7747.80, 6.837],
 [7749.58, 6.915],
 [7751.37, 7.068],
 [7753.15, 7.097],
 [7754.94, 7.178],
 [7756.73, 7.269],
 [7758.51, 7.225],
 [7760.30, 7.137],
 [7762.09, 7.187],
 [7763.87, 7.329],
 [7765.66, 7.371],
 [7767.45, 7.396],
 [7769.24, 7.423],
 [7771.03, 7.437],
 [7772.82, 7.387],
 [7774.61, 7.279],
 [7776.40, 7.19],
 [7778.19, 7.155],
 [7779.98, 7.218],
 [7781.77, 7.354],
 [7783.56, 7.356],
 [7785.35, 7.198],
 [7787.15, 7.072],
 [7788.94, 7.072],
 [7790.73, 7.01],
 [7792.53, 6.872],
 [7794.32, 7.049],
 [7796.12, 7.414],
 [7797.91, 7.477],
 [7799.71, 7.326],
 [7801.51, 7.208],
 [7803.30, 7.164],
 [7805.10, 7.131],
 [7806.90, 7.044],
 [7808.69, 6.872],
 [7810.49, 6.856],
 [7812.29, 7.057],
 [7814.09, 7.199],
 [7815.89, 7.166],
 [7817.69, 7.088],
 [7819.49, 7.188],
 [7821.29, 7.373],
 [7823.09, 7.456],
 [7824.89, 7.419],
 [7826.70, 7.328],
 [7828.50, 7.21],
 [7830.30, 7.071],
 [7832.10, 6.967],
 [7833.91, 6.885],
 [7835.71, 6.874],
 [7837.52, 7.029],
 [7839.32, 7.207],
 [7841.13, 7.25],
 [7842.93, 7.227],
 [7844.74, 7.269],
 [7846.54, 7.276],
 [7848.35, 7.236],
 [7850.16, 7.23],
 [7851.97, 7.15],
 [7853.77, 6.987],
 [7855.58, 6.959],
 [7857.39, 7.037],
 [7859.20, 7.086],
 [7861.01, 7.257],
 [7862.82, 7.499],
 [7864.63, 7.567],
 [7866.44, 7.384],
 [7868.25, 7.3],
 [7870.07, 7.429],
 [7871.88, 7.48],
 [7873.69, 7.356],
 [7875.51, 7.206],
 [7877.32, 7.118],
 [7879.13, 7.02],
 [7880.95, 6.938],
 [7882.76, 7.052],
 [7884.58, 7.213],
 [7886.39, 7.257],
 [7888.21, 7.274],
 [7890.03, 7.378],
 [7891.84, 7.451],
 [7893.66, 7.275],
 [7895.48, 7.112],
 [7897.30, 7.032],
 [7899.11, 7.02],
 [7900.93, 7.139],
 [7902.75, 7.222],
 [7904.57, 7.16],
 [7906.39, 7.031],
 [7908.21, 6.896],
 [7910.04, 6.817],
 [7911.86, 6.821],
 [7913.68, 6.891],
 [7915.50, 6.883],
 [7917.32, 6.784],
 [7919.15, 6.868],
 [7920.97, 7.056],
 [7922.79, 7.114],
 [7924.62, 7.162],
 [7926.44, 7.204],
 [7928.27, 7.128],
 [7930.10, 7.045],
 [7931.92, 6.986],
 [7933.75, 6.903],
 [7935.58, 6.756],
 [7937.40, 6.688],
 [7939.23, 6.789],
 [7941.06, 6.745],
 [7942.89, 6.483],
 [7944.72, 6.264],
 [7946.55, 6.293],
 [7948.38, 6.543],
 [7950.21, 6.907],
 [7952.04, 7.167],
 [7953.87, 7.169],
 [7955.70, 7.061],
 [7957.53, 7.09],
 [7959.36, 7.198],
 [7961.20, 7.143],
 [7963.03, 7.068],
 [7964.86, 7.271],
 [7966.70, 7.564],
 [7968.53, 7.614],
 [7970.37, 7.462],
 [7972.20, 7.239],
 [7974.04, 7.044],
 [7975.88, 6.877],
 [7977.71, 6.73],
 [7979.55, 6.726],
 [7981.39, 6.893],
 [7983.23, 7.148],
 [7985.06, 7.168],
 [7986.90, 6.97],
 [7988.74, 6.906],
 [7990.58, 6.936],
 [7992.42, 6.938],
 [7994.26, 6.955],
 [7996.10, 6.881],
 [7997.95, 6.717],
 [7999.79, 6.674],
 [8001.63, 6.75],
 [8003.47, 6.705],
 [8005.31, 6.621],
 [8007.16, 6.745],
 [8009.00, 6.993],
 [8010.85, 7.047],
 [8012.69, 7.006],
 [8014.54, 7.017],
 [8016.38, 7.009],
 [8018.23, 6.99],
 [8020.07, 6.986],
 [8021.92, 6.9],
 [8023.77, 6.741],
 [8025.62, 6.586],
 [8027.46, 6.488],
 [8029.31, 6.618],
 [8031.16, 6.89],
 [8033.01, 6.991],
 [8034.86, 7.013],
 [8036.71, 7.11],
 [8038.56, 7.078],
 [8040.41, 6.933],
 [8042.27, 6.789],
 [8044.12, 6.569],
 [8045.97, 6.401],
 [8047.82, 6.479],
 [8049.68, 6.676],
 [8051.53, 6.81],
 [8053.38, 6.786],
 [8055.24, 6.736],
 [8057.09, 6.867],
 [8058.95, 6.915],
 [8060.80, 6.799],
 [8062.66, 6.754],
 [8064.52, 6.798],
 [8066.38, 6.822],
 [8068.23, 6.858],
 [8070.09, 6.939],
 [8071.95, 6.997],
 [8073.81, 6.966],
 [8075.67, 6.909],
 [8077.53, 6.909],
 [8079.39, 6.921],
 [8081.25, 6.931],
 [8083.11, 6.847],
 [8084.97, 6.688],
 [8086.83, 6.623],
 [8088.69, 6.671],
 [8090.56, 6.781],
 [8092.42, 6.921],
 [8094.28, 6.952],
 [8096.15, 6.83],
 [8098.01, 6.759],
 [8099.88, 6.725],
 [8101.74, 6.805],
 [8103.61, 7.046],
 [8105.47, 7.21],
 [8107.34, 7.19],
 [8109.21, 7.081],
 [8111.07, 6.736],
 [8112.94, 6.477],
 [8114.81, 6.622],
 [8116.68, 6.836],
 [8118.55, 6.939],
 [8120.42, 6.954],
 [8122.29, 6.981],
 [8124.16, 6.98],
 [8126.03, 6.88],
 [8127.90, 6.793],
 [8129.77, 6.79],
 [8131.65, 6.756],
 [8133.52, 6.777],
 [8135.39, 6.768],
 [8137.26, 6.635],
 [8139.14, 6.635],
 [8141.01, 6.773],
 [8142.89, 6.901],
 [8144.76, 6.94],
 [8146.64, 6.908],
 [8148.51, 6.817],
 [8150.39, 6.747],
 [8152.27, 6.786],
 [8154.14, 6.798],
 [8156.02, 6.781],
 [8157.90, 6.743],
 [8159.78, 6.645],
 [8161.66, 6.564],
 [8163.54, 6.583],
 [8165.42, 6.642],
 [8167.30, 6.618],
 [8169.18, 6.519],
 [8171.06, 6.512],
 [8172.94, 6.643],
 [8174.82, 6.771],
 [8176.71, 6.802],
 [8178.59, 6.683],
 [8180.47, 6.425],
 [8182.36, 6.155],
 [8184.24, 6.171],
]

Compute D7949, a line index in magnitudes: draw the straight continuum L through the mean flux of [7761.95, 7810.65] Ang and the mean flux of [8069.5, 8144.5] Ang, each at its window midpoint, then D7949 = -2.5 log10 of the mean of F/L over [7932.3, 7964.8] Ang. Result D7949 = 0.027 mag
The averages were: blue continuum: 7.22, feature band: 6.85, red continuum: 6.85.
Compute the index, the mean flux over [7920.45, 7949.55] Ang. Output 6.82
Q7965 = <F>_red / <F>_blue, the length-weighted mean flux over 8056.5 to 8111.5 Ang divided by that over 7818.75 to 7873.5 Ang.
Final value 1.0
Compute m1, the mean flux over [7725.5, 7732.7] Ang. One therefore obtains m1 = 6.92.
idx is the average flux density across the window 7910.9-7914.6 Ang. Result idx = 6.87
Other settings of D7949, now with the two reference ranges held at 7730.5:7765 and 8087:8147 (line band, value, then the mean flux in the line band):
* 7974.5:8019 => 0.01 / 6.89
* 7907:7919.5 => 0.03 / 6.85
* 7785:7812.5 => 0.01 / 7.11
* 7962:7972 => -0.06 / 7.39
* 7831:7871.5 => -0.01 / 7.19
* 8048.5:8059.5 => 0.02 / 6.78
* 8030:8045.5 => 0.00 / 6.9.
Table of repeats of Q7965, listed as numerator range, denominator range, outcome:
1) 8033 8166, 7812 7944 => 0.96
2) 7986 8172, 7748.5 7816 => 0.95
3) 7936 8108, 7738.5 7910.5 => 0.96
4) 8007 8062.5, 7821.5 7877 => 0.95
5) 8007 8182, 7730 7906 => 0.94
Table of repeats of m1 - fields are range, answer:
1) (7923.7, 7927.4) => 7.17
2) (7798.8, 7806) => 7.2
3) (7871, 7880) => 7.24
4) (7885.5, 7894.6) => 7.32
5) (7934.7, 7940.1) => 6.75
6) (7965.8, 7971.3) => 7.55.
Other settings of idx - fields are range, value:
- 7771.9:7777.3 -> 7.29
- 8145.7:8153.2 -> 6.81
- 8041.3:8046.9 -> 6.59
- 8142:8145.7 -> 6.93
